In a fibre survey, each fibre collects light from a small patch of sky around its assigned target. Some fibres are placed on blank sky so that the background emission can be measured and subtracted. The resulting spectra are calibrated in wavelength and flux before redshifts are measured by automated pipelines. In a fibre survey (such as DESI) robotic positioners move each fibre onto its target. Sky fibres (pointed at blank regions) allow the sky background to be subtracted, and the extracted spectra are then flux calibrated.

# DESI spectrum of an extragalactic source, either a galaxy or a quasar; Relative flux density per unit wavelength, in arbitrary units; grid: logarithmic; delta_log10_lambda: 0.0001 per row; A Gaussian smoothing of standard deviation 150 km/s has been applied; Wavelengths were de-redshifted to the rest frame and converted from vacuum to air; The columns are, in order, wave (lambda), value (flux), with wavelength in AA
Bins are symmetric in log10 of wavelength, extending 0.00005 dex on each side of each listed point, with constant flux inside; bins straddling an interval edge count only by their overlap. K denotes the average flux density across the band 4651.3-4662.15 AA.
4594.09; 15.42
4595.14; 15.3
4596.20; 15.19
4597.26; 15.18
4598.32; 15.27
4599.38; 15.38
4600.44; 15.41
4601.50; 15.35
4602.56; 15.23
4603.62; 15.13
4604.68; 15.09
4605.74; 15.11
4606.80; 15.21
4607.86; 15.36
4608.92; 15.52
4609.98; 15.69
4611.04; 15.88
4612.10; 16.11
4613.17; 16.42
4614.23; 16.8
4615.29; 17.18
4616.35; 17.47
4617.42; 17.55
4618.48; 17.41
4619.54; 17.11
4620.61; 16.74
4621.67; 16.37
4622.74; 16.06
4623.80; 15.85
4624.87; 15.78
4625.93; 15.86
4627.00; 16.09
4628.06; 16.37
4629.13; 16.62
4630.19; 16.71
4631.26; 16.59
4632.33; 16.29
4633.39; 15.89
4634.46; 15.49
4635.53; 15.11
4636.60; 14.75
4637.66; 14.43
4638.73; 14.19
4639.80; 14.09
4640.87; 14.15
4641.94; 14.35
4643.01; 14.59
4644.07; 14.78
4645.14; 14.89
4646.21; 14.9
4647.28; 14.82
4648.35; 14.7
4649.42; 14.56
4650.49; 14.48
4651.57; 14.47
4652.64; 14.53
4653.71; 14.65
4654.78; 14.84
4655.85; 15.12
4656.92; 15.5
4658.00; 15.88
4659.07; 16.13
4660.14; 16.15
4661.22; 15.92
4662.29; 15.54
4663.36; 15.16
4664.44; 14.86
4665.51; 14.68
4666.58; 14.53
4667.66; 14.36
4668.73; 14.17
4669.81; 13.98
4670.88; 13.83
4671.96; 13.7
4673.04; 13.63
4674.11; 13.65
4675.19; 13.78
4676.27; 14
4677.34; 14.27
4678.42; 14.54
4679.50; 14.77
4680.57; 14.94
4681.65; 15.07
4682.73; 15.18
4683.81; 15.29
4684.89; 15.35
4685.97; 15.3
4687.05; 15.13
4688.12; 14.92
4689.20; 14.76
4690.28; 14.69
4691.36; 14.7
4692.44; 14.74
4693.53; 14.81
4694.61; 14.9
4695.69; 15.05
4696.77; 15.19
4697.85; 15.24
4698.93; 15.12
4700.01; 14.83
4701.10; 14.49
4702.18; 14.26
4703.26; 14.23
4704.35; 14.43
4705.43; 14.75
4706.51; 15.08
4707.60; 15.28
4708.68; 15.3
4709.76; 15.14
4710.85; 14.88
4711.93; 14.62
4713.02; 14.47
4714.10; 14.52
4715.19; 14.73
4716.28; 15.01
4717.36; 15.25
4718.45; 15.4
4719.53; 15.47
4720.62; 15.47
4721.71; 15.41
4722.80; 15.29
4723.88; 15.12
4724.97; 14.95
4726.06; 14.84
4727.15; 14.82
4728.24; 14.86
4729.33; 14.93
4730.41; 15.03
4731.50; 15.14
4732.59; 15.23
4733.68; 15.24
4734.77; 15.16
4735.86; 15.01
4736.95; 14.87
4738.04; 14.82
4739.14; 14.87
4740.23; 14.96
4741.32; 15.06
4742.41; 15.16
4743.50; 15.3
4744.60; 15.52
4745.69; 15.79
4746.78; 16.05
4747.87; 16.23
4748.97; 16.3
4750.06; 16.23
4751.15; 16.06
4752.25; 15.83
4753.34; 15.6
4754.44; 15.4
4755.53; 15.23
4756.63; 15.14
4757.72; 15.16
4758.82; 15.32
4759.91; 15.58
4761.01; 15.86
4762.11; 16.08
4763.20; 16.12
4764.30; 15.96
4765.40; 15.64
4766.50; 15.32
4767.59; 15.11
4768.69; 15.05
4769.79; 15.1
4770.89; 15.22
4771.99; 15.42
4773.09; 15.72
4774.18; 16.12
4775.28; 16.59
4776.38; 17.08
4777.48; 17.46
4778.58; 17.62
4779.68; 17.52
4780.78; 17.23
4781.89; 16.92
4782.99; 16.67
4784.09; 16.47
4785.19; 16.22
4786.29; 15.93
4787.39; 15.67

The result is 15.4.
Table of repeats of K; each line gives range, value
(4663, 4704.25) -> 14.6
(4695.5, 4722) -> 14.9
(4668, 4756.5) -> 15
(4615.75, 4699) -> 15.2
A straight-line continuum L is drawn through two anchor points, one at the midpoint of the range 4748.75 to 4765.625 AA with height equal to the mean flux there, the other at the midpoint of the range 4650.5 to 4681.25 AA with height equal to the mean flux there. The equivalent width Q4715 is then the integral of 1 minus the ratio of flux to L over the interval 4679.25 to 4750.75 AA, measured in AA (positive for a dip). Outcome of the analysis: 0.8 AA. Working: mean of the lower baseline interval 14.7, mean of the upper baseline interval 15.7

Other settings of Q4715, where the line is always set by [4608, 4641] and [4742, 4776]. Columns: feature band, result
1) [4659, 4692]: 2.4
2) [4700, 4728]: 1.5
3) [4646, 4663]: 0.9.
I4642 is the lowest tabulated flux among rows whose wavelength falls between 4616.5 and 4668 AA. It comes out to 14.09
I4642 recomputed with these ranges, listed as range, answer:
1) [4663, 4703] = 13.63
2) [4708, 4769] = 14.47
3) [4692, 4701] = 14.74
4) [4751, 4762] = 15.14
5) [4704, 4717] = 14.43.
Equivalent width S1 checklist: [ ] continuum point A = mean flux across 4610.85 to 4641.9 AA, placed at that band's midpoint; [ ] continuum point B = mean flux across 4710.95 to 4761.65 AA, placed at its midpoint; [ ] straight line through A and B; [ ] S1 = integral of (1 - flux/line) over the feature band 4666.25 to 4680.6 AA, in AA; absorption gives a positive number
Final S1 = 1.4 AA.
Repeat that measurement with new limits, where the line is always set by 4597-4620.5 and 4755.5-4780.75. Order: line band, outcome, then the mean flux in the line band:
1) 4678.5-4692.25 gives 0.8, 15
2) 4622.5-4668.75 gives 2.2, 15.2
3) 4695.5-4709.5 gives 0.9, 14.9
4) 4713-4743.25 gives 1.7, 15.1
